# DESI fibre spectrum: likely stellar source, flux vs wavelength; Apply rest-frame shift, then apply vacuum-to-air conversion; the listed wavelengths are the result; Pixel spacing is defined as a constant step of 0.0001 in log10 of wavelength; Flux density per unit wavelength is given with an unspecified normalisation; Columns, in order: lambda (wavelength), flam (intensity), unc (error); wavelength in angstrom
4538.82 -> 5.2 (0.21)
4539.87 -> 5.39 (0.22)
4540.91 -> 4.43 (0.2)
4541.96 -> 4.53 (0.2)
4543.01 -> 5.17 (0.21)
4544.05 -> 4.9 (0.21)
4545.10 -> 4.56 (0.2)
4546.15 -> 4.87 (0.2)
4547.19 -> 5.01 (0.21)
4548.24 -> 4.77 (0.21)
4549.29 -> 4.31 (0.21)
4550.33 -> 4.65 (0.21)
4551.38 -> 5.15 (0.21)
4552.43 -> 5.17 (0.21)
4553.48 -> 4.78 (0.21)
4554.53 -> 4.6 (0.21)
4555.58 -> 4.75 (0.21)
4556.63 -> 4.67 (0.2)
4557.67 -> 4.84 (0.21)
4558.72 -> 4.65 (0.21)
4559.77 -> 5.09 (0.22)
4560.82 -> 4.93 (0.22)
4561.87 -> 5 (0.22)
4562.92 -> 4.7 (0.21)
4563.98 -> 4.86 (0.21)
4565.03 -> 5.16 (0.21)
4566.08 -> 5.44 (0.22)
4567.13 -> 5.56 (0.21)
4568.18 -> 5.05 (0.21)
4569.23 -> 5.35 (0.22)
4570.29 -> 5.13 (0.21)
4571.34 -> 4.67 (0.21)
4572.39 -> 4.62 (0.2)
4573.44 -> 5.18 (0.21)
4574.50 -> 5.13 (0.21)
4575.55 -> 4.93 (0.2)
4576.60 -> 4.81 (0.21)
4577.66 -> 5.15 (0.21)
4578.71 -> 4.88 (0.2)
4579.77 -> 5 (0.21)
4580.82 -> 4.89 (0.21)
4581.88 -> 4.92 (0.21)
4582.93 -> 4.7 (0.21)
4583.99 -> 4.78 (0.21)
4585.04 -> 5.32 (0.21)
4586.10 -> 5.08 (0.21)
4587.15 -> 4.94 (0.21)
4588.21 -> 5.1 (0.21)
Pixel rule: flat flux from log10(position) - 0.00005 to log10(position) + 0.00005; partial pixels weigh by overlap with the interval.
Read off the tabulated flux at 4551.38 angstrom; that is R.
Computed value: 5.15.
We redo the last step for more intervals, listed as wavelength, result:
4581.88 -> 4.92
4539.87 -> 5.39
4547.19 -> 5.01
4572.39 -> 4.62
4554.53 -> 4.6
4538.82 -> 5.2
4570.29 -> 5.13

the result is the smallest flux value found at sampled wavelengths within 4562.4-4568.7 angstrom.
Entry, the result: 4.7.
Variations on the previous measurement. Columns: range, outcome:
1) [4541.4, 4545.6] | 4.53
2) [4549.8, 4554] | 4.65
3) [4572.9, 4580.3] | 4.81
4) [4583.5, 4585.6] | 4.78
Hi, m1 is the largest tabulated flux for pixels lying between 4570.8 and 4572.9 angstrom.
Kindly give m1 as 4.67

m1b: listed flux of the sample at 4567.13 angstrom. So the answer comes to 5.56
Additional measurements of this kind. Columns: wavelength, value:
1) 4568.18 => 5.05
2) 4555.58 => 4.75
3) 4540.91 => 4.43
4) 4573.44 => 5.18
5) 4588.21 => 5.1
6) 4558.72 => 4.65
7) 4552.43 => 5.17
